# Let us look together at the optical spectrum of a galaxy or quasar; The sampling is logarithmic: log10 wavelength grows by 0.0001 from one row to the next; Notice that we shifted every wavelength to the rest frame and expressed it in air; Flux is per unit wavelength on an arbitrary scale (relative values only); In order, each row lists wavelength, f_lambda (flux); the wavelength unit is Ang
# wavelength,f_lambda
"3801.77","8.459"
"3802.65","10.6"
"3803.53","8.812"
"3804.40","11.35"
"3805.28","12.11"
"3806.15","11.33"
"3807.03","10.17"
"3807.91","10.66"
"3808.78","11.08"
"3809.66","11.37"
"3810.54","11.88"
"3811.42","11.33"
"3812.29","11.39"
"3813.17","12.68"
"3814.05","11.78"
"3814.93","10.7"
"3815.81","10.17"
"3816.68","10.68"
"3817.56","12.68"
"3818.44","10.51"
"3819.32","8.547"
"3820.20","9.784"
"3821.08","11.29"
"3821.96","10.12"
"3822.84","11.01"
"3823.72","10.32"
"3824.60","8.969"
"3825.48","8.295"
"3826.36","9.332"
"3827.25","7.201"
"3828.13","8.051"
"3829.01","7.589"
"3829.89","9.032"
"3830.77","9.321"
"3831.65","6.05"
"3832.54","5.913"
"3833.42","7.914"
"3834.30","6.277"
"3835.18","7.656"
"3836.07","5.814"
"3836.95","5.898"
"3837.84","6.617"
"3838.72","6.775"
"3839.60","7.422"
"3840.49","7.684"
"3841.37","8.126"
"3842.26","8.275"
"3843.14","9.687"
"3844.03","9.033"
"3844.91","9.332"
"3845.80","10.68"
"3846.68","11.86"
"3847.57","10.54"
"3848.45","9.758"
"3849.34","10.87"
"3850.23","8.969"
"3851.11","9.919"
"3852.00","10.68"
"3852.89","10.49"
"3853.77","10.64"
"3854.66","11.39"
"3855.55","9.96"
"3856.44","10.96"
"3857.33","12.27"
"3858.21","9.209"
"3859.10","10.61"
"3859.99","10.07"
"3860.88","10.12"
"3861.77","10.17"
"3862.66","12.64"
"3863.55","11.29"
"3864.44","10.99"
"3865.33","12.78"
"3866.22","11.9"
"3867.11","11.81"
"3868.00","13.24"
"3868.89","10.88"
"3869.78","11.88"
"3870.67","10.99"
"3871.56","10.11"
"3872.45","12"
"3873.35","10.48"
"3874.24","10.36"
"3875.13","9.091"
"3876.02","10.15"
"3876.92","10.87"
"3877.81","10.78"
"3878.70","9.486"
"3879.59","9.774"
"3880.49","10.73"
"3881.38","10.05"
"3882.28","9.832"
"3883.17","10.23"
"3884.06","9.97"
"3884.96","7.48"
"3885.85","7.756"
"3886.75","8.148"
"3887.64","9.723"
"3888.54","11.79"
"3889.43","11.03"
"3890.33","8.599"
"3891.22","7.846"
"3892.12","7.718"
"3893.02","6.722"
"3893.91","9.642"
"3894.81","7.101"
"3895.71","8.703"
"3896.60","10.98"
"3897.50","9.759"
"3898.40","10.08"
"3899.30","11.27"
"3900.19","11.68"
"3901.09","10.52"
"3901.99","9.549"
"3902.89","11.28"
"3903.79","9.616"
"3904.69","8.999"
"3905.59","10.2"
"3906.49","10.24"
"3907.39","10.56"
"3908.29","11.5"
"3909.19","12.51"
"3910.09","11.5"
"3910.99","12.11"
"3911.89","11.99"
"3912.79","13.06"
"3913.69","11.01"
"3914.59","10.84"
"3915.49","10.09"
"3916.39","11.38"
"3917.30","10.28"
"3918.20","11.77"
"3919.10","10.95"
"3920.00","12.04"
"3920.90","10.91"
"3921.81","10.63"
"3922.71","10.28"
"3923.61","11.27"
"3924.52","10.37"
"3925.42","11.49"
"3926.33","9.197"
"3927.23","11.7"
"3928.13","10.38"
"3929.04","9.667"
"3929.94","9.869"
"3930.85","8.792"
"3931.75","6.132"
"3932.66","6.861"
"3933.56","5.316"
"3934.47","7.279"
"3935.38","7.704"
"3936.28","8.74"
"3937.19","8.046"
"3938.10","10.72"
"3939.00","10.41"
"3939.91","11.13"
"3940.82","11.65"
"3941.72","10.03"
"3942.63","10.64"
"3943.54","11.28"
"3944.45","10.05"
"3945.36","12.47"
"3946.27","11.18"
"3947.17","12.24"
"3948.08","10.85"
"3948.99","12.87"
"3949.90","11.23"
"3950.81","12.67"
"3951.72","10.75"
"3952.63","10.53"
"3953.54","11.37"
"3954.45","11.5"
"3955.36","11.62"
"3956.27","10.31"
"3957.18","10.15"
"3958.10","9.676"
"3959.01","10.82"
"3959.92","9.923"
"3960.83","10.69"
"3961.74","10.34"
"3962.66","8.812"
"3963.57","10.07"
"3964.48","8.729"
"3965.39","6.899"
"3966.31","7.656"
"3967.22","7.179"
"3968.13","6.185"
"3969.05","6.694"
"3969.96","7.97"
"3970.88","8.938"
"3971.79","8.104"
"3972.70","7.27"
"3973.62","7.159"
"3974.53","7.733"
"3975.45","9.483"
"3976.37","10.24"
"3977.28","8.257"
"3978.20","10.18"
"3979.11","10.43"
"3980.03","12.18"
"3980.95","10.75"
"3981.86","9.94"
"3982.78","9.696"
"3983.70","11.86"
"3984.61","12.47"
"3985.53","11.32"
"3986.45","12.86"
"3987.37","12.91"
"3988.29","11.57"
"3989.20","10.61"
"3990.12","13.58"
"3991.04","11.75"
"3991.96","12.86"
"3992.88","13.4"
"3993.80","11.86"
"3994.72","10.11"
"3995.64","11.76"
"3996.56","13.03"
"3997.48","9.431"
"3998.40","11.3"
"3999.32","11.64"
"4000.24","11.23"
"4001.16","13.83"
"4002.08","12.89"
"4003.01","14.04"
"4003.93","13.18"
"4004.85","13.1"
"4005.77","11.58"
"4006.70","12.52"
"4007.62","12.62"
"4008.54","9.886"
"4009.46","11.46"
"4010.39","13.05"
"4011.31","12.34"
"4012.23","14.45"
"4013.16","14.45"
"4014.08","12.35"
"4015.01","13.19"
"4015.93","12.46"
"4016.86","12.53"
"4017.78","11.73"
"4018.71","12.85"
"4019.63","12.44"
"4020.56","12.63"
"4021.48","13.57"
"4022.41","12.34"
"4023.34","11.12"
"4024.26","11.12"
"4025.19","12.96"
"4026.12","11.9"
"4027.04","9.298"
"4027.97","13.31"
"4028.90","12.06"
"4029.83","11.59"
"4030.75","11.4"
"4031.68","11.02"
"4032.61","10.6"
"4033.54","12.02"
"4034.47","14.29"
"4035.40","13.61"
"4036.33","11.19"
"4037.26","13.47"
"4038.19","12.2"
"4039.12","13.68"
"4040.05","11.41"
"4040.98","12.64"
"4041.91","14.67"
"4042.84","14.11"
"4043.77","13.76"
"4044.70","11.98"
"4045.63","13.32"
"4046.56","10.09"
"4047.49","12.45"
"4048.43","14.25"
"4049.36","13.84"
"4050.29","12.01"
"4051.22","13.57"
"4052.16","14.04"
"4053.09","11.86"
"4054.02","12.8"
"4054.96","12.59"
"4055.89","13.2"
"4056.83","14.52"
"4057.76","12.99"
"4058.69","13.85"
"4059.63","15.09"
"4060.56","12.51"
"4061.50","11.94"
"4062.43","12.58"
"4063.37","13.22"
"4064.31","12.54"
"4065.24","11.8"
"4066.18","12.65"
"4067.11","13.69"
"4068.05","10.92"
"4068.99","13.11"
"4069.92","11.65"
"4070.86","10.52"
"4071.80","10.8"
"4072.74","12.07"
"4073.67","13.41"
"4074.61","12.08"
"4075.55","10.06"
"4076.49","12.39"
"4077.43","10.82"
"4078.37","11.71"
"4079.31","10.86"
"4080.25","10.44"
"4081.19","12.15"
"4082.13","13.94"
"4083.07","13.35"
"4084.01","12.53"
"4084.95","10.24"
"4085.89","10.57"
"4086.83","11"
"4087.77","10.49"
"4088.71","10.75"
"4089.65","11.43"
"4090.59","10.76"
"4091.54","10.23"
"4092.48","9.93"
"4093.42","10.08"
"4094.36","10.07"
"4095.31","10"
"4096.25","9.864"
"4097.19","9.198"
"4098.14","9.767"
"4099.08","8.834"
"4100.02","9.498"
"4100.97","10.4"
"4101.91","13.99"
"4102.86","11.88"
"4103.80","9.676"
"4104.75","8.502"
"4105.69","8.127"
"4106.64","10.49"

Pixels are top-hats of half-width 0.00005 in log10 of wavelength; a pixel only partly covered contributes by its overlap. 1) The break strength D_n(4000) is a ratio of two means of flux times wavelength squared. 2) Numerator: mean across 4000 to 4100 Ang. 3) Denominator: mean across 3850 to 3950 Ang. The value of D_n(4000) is 1.27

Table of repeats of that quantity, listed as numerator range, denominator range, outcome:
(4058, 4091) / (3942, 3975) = 1.29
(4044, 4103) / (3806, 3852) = 1.43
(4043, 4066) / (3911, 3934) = 1.35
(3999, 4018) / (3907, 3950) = 1.25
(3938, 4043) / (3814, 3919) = 1.21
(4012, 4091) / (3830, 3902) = 1.40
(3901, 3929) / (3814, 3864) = 1.20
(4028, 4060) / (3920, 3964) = 1.32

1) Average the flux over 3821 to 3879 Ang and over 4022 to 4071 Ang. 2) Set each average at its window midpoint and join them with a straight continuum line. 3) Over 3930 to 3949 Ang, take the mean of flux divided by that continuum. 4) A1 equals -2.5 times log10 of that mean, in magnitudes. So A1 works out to 0.14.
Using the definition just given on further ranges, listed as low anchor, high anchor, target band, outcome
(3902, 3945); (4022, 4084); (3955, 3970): 0.20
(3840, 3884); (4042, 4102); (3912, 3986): 0.11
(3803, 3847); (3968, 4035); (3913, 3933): 0.02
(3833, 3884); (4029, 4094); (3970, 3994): 0.07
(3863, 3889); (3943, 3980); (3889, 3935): 0.02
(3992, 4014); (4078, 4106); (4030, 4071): -0.12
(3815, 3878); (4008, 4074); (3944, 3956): -0.02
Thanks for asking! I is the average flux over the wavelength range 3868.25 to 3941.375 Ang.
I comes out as 10.1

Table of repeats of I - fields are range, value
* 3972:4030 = 11.7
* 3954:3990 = 9.76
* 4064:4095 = 11.5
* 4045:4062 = 13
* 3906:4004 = 10.5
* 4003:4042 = 12.4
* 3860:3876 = 11.2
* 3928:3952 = 9.95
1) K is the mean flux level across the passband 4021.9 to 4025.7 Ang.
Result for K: 11.9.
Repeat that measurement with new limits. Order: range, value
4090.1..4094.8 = 10.2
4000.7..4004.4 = 13.5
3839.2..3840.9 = 7.53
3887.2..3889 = 10.8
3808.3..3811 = 11.4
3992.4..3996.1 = 11.8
